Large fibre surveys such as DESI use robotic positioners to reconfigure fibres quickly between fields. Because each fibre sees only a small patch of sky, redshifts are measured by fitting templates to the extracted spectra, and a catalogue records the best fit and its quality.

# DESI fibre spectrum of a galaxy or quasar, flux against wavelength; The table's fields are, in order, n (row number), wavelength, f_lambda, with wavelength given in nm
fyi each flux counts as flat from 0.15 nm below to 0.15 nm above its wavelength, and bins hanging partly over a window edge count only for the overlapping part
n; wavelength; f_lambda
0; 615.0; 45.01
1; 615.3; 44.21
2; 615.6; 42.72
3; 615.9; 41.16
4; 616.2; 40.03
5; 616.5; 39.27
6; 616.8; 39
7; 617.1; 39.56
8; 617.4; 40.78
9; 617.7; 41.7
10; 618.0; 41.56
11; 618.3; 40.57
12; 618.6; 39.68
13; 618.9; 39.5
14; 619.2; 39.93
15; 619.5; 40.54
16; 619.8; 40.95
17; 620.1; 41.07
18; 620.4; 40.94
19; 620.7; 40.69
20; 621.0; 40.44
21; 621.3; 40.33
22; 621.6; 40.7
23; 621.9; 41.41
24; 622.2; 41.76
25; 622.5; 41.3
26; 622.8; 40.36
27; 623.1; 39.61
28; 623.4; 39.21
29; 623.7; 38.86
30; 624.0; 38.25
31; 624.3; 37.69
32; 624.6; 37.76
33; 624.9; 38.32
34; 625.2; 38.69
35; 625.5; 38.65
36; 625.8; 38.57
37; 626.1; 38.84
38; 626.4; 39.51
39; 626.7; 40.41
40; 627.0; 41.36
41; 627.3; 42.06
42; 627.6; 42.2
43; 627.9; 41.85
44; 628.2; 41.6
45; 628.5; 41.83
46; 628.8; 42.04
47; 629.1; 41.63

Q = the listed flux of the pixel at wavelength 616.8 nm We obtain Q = 39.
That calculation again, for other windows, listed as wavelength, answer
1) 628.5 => 41.83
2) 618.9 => 39.5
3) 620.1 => 41.07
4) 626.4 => 39.51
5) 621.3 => 40.33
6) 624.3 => 37.69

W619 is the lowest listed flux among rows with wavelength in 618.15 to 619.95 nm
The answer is 39.5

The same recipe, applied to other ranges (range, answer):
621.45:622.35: 40.7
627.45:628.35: 41.6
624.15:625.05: 37.69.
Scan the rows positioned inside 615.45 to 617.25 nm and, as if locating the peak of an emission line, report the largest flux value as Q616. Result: 42.72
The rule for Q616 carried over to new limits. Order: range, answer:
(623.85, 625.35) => 38.69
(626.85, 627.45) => 42.06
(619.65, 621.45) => 41.07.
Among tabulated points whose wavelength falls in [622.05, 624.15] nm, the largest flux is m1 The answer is 41.76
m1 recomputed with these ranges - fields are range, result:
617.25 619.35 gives 41.7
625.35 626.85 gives 40.41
